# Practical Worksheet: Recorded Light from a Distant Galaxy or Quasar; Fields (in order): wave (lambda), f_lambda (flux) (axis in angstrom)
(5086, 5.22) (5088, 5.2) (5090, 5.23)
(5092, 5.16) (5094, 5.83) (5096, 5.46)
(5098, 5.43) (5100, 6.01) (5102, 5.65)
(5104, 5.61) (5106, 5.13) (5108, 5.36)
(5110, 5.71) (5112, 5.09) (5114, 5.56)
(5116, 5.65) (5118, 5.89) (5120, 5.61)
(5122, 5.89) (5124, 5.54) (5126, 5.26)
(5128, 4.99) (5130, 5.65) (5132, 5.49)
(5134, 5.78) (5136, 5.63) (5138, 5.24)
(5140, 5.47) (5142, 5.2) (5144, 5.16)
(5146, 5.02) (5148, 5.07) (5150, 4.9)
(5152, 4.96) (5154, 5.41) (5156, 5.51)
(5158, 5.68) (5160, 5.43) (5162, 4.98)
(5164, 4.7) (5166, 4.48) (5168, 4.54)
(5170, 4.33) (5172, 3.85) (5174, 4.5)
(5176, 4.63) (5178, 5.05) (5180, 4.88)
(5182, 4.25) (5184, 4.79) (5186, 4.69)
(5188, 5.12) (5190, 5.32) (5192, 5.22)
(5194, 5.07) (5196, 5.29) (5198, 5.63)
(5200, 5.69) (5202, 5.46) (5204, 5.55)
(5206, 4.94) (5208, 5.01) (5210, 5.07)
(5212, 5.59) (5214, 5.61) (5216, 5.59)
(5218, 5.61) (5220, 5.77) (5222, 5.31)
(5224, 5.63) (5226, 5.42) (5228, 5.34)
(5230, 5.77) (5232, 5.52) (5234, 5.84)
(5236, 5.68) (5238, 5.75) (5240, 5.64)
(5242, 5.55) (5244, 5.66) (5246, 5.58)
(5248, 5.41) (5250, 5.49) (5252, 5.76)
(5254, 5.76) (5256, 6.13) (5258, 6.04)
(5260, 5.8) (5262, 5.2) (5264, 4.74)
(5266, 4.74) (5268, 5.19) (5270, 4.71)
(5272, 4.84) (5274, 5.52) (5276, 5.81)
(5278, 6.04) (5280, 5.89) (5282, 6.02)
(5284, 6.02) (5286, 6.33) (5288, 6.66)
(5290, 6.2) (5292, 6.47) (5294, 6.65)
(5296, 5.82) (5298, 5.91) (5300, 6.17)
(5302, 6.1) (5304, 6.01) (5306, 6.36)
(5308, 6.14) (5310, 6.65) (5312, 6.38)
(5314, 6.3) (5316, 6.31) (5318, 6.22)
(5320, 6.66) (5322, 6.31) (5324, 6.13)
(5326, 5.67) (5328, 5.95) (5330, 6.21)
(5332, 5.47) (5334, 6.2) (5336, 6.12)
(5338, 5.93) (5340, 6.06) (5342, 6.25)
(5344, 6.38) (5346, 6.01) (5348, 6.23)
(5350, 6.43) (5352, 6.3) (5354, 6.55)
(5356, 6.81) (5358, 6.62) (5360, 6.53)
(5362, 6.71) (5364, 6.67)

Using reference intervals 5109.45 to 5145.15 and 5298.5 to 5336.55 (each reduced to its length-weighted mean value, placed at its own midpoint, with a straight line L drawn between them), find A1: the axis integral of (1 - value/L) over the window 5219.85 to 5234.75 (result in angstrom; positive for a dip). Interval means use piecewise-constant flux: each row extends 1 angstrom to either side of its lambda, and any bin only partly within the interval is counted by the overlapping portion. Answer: 0.7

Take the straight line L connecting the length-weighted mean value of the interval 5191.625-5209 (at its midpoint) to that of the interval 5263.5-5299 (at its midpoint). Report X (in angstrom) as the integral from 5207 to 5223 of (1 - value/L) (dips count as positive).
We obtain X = -0.1 angstrom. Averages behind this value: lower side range 5.32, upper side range 5.77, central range 5.44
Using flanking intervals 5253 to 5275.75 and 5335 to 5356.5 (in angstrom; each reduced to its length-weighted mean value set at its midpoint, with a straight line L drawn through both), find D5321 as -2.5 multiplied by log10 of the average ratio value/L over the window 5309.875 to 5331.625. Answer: -0.04 mag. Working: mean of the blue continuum 5.35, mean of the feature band 6.22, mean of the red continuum 6.27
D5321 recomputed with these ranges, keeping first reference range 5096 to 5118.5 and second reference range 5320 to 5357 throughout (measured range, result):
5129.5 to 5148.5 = 0.05 mag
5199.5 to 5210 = 0.10 mag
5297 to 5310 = -0.01 mag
